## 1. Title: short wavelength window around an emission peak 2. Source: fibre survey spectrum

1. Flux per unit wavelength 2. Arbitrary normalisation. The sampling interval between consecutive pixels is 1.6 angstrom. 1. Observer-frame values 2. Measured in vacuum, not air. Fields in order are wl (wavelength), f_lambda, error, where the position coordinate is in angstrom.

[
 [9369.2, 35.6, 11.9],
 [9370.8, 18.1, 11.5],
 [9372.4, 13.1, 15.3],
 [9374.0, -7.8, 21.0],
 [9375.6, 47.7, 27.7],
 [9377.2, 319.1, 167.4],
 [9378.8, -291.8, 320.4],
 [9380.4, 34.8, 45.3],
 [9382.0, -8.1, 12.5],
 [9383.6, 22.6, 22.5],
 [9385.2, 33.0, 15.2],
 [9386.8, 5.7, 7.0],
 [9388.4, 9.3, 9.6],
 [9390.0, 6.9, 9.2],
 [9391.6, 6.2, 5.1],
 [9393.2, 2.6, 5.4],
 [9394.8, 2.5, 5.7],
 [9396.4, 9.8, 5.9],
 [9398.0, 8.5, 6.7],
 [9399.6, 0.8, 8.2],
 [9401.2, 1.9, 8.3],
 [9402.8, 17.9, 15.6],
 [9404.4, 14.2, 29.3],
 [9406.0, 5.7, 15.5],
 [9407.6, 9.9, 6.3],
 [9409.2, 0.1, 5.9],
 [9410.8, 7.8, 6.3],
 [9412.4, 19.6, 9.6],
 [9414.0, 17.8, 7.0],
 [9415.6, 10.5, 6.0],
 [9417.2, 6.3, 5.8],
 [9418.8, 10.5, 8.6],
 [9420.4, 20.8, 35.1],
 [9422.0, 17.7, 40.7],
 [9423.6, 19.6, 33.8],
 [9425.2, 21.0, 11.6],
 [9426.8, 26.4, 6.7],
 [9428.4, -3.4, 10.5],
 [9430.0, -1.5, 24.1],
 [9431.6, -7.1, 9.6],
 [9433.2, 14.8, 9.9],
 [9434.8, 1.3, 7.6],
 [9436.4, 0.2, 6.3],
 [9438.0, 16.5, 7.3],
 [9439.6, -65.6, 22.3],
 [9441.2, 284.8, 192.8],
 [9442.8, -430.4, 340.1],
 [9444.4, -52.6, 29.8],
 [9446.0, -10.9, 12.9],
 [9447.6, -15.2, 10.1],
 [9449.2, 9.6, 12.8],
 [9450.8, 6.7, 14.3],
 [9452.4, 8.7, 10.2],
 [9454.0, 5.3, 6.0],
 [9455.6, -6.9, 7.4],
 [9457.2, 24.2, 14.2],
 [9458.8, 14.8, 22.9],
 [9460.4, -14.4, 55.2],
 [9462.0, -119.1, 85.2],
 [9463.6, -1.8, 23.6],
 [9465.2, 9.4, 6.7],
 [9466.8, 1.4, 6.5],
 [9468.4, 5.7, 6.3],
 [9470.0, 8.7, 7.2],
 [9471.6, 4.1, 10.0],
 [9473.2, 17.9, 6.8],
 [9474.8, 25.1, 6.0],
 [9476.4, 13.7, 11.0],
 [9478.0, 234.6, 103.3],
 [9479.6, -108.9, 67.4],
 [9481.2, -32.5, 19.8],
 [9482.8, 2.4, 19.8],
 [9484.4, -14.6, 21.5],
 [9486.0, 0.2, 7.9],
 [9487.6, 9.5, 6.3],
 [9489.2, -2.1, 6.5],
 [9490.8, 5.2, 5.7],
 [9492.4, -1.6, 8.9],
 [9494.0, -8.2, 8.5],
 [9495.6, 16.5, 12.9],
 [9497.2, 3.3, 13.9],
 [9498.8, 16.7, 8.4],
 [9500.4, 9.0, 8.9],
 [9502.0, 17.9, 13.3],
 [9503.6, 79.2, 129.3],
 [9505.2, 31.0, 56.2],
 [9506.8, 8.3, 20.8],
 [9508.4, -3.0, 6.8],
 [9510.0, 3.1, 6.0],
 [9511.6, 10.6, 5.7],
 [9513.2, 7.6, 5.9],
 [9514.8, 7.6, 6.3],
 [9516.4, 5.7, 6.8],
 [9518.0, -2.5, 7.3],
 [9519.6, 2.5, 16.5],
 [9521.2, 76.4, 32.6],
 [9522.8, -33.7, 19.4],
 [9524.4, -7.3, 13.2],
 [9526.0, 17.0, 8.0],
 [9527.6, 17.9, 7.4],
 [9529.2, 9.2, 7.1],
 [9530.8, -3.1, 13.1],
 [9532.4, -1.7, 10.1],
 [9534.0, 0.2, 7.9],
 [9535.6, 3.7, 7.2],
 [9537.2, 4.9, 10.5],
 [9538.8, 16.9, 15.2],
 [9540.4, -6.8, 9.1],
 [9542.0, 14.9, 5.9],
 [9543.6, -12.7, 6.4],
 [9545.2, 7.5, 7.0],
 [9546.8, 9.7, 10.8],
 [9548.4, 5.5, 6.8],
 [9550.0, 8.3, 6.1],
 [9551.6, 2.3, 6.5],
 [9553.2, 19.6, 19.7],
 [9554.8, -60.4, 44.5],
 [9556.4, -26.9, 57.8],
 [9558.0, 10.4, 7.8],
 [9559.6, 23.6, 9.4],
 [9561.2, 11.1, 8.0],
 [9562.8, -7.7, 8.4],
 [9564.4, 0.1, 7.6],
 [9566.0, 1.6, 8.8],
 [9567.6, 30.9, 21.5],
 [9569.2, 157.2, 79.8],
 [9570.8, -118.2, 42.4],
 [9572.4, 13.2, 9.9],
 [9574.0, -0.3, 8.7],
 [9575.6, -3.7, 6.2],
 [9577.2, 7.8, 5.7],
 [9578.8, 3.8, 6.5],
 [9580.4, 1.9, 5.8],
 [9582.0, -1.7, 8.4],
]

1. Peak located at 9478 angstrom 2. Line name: H-gamma 4340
